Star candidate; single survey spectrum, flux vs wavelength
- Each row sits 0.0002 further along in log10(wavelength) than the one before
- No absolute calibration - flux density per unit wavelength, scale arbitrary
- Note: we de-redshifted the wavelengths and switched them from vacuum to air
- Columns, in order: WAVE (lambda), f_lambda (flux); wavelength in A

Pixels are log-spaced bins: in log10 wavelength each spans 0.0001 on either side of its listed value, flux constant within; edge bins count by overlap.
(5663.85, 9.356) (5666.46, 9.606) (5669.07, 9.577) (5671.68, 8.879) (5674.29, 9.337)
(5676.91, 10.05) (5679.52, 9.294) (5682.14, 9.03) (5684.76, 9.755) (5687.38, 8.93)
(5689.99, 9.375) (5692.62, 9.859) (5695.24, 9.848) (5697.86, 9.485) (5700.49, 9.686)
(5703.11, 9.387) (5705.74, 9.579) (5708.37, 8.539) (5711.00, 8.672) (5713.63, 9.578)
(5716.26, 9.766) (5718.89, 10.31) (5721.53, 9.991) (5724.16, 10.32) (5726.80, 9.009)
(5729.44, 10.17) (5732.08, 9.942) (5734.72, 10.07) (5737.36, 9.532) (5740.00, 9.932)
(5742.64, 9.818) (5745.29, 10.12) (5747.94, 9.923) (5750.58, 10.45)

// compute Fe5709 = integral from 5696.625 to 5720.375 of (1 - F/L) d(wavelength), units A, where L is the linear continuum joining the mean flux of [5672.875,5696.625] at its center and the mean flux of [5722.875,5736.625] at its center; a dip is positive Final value 0.6 A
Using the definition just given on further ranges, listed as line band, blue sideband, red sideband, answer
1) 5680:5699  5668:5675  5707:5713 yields -0.97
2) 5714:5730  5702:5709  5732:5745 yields -0.59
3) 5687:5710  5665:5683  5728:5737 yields 0.54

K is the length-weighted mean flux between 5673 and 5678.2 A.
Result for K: 9.68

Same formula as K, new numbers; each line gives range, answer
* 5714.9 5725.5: 10.1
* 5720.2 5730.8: 9.87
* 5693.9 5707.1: 9.59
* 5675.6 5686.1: 9.52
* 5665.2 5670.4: 9.59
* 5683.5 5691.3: 9.36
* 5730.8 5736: 10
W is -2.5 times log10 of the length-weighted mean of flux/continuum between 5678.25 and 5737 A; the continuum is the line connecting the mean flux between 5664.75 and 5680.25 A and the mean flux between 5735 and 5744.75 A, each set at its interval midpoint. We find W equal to 0.01 mag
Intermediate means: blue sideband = 9.46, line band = 9.57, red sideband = 9.83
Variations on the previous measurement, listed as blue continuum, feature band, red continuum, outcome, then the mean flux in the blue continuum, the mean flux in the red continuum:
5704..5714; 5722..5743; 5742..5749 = -0.03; 9.05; 9.96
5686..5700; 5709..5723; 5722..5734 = 0.02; 9.51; 9.88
